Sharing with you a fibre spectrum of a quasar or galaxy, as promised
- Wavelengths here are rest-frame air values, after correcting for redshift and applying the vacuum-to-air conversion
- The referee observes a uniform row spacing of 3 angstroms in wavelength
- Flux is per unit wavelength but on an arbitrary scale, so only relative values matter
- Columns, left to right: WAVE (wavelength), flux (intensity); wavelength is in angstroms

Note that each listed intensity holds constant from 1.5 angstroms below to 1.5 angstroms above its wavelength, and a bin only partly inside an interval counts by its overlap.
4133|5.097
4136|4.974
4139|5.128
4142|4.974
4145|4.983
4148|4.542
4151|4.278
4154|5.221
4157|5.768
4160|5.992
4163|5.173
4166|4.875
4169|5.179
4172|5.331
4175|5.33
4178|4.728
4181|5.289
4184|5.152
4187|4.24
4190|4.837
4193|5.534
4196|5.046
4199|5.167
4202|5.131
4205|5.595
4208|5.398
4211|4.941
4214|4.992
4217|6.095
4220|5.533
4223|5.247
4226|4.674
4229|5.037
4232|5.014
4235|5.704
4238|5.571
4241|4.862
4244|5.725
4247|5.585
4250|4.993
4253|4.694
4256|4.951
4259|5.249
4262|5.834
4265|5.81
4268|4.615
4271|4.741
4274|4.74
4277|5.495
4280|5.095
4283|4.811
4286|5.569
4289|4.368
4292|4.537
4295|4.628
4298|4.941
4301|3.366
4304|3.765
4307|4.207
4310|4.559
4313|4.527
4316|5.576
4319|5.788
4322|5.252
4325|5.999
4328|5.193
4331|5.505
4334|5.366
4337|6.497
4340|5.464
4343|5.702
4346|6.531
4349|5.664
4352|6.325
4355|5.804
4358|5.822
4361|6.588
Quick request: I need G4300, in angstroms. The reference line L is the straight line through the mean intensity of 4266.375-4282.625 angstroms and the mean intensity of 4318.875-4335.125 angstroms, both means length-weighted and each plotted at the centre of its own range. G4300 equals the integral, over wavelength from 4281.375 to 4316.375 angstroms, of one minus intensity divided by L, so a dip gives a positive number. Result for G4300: 4.4 angstroms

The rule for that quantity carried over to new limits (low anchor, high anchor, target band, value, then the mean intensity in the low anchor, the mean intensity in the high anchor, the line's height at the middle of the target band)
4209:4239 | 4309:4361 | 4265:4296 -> 3.2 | 5.28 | 5.66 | 5.47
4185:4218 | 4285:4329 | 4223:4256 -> -0.9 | 5.17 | 4.81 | 5.04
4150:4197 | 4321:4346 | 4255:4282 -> 1.4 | 5.13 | 5.68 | 5.46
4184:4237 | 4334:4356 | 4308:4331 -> 2.2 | 5.19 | 5.96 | 5.81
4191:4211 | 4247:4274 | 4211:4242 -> -0.3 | 5.27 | 5.12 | 5.21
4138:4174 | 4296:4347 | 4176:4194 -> 0.6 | 5.12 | 5.17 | 5.13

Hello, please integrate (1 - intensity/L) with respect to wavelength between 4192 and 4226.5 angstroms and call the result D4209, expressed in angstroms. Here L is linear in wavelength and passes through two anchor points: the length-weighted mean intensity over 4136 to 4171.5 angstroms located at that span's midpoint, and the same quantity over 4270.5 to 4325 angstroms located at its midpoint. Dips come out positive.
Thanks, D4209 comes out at -2.1 angstroms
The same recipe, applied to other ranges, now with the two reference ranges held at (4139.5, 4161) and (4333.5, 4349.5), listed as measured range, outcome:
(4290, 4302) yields 2.74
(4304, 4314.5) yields 2.62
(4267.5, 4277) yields 1.32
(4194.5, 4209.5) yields 0.13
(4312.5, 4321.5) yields 0.67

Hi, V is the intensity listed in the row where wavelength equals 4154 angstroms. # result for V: 5.221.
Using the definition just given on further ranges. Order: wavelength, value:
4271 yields 4.741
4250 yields 4.993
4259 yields 5.249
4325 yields 5.999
